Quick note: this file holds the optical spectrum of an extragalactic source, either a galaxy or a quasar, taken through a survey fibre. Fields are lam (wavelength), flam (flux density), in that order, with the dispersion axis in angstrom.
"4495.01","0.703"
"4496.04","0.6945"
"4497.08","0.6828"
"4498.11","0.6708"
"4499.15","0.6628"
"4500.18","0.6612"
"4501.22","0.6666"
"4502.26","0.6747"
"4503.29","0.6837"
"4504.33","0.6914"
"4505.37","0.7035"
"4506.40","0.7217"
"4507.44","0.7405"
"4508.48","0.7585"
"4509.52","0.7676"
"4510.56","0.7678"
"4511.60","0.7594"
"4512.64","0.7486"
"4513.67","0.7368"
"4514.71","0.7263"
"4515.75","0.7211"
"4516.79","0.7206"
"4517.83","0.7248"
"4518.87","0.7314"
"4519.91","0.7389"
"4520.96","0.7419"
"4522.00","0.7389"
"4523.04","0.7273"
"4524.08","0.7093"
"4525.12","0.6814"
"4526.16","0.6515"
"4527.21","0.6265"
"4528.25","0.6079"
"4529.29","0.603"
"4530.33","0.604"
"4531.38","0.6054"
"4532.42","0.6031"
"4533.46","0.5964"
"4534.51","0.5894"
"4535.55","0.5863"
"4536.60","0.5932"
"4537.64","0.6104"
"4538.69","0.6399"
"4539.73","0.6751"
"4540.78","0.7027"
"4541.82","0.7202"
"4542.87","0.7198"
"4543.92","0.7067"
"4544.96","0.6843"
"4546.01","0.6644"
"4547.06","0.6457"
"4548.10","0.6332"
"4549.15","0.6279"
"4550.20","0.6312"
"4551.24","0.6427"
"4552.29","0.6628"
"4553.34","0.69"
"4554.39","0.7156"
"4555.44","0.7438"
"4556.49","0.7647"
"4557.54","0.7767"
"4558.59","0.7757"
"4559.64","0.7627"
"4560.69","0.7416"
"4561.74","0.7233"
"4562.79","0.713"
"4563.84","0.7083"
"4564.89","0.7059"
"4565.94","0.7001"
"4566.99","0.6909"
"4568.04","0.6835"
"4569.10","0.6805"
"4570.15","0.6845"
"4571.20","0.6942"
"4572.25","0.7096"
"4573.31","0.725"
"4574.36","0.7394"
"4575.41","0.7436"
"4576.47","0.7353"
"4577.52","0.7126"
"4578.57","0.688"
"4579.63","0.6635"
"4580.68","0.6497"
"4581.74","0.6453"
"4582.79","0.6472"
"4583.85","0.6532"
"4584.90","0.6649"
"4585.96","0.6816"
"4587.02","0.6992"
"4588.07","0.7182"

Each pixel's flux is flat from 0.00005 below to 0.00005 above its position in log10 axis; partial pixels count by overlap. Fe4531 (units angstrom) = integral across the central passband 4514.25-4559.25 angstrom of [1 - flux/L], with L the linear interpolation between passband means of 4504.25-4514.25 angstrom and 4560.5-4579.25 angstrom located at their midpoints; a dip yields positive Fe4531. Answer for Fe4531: 3.15 angstrom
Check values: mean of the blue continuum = 0.742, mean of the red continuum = 0.709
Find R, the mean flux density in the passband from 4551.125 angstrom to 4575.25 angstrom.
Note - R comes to 0.716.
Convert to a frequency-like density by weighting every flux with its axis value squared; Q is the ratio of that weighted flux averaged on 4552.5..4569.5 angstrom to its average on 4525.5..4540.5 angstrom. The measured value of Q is 1.19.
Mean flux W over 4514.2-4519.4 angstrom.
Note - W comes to 0.725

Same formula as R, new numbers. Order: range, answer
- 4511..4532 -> 0.695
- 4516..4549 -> 0.664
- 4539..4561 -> 0.698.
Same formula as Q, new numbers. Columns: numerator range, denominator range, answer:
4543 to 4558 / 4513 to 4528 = 0.98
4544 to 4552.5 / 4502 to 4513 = 0.91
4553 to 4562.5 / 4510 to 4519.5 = 1.03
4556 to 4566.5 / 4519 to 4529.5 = 1.09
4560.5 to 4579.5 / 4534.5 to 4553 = 1.10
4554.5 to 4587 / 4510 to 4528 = 1.01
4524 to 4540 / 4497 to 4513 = 0.88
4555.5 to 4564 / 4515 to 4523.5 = 1.04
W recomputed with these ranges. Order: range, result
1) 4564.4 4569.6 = 0.692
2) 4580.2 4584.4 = 0.649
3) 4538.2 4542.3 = 0.686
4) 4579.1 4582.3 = 0.653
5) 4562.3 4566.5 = 0.707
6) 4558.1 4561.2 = 0.76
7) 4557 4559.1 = 0.776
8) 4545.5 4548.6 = 0.649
